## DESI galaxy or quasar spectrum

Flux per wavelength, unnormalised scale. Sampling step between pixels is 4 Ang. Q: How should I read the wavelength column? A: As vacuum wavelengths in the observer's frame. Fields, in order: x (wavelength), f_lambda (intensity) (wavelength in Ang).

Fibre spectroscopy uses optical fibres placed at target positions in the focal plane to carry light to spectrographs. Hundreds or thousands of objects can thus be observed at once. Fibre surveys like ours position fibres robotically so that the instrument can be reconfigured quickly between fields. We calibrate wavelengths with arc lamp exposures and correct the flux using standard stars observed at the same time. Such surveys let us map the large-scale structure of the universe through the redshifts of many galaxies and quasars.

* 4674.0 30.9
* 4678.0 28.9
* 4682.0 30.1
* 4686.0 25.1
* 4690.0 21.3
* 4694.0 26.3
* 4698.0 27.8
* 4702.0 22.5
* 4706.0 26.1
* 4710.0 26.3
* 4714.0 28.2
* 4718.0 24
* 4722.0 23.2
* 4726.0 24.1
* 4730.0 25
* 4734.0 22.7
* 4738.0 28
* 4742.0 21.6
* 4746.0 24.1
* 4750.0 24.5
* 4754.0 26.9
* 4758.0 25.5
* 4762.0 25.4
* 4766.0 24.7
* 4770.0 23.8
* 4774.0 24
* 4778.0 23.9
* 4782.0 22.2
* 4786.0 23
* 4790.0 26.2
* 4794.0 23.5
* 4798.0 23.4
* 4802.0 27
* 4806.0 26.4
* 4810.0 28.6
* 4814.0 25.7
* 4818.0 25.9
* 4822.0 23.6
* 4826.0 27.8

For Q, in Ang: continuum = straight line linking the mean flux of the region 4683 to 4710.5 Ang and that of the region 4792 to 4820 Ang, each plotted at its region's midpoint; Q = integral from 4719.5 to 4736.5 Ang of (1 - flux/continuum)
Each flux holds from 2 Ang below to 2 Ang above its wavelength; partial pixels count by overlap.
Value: 0.98 Ang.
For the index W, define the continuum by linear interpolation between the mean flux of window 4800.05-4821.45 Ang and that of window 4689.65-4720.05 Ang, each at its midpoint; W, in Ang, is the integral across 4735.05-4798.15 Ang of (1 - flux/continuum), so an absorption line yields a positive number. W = 4.0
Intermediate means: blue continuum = 25.5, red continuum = 26.5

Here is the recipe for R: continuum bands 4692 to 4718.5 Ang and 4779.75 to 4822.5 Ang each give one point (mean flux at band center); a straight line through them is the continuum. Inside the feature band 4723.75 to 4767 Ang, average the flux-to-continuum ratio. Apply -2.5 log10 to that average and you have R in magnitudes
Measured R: 0.04 mag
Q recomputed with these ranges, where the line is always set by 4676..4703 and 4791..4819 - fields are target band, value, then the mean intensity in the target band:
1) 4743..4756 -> 0.53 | 24.9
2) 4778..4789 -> 1.15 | 23.2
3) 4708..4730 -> 0.76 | 25.1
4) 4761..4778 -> 1.01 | 24.4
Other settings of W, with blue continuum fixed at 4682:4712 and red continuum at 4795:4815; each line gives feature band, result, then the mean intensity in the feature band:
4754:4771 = 0.4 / 25.2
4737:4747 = 0.6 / 24.3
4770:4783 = 1.2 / 23.5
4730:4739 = 0.2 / 25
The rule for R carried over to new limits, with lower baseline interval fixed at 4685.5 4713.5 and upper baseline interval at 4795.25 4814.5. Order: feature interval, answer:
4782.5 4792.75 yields 0.08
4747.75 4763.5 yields 0.01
